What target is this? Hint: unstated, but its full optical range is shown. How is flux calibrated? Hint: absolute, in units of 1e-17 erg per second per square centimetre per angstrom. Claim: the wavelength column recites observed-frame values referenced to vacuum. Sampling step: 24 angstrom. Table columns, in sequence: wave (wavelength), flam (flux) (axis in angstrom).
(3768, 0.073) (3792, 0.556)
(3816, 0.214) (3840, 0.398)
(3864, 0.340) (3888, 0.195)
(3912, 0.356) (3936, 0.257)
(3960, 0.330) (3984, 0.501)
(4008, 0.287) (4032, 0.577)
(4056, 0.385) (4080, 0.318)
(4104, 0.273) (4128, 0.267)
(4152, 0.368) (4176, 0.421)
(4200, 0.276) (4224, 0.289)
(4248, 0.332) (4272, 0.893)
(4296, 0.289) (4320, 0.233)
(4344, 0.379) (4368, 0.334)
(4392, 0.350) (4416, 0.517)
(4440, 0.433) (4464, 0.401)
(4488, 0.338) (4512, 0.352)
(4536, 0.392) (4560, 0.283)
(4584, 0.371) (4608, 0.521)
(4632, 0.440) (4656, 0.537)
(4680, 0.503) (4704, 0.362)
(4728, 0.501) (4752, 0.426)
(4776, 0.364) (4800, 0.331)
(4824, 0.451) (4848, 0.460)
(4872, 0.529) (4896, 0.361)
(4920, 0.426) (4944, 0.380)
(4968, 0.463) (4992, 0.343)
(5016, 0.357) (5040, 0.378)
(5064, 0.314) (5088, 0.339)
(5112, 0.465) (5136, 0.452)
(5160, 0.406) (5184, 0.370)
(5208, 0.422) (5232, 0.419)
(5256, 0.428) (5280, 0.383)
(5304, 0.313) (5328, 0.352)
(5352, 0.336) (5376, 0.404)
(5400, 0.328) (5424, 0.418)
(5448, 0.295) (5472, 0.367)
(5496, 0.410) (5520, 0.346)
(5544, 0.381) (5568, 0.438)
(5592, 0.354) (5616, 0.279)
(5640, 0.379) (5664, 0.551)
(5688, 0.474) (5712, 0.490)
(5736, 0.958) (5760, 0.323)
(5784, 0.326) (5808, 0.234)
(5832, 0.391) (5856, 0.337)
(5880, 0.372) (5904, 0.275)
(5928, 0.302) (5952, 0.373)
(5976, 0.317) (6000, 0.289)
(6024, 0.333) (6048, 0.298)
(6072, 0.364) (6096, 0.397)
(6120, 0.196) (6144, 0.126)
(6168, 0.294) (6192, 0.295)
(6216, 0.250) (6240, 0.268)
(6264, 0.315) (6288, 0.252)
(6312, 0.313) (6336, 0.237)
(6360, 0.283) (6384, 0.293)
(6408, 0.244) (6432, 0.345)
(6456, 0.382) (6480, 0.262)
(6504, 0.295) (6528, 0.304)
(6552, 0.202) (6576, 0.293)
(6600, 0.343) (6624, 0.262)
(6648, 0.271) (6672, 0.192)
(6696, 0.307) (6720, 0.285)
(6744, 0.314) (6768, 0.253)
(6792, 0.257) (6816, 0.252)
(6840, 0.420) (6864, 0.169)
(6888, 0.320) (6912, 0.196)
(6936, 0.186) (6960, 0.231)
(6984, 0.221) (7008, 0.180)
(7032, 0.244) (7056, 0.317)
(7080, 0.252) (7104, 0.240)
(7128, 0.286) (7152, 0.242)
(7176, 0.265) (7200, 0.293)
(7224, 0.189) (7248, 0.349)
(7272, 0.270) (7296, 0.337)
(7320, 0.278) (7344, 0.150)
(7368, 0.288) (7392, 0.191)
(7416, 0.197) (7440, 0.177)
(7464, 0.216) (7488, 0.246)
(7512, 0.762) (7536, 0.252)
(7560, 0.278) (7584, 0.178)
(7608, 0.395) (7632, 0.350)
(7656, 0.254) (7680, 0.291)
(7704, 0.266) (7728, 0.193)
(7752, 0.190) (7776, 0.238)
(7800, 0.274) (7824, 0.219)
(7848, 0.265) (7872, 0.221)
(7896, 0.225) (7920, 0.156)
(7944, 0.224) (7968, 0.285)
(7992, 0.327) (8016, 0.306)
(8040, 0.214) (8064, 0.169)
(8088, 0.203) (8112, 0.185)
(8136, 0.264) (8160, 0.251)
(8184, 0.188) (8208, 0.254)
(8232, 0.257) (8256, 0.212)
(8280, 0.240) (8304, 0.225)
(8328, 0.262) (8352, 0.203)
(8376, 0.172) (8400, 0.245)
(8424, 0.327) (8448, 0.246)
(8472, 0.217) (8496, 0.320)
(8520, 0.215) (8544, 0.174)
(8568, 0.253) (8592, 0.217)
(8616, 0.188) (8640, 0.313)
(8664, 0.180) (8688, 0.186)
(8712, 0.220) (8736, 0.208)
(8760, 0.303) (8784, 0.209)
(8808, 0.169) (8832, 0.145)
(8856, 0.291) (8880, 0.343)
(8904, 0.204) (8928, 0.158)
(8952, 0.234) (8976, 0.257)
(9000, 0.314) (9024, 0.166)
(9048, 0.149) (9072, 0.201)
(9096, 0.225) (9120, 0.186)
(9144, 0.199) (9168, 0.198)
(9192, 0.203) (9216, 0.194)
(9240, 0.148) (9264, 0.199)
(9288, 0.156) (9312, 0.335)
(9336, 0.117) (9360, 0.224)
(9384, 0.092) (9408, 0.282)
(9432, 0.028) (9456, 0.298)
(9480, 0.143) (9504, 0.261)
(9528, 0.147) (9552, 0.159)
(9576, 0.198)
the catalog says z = 0.144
